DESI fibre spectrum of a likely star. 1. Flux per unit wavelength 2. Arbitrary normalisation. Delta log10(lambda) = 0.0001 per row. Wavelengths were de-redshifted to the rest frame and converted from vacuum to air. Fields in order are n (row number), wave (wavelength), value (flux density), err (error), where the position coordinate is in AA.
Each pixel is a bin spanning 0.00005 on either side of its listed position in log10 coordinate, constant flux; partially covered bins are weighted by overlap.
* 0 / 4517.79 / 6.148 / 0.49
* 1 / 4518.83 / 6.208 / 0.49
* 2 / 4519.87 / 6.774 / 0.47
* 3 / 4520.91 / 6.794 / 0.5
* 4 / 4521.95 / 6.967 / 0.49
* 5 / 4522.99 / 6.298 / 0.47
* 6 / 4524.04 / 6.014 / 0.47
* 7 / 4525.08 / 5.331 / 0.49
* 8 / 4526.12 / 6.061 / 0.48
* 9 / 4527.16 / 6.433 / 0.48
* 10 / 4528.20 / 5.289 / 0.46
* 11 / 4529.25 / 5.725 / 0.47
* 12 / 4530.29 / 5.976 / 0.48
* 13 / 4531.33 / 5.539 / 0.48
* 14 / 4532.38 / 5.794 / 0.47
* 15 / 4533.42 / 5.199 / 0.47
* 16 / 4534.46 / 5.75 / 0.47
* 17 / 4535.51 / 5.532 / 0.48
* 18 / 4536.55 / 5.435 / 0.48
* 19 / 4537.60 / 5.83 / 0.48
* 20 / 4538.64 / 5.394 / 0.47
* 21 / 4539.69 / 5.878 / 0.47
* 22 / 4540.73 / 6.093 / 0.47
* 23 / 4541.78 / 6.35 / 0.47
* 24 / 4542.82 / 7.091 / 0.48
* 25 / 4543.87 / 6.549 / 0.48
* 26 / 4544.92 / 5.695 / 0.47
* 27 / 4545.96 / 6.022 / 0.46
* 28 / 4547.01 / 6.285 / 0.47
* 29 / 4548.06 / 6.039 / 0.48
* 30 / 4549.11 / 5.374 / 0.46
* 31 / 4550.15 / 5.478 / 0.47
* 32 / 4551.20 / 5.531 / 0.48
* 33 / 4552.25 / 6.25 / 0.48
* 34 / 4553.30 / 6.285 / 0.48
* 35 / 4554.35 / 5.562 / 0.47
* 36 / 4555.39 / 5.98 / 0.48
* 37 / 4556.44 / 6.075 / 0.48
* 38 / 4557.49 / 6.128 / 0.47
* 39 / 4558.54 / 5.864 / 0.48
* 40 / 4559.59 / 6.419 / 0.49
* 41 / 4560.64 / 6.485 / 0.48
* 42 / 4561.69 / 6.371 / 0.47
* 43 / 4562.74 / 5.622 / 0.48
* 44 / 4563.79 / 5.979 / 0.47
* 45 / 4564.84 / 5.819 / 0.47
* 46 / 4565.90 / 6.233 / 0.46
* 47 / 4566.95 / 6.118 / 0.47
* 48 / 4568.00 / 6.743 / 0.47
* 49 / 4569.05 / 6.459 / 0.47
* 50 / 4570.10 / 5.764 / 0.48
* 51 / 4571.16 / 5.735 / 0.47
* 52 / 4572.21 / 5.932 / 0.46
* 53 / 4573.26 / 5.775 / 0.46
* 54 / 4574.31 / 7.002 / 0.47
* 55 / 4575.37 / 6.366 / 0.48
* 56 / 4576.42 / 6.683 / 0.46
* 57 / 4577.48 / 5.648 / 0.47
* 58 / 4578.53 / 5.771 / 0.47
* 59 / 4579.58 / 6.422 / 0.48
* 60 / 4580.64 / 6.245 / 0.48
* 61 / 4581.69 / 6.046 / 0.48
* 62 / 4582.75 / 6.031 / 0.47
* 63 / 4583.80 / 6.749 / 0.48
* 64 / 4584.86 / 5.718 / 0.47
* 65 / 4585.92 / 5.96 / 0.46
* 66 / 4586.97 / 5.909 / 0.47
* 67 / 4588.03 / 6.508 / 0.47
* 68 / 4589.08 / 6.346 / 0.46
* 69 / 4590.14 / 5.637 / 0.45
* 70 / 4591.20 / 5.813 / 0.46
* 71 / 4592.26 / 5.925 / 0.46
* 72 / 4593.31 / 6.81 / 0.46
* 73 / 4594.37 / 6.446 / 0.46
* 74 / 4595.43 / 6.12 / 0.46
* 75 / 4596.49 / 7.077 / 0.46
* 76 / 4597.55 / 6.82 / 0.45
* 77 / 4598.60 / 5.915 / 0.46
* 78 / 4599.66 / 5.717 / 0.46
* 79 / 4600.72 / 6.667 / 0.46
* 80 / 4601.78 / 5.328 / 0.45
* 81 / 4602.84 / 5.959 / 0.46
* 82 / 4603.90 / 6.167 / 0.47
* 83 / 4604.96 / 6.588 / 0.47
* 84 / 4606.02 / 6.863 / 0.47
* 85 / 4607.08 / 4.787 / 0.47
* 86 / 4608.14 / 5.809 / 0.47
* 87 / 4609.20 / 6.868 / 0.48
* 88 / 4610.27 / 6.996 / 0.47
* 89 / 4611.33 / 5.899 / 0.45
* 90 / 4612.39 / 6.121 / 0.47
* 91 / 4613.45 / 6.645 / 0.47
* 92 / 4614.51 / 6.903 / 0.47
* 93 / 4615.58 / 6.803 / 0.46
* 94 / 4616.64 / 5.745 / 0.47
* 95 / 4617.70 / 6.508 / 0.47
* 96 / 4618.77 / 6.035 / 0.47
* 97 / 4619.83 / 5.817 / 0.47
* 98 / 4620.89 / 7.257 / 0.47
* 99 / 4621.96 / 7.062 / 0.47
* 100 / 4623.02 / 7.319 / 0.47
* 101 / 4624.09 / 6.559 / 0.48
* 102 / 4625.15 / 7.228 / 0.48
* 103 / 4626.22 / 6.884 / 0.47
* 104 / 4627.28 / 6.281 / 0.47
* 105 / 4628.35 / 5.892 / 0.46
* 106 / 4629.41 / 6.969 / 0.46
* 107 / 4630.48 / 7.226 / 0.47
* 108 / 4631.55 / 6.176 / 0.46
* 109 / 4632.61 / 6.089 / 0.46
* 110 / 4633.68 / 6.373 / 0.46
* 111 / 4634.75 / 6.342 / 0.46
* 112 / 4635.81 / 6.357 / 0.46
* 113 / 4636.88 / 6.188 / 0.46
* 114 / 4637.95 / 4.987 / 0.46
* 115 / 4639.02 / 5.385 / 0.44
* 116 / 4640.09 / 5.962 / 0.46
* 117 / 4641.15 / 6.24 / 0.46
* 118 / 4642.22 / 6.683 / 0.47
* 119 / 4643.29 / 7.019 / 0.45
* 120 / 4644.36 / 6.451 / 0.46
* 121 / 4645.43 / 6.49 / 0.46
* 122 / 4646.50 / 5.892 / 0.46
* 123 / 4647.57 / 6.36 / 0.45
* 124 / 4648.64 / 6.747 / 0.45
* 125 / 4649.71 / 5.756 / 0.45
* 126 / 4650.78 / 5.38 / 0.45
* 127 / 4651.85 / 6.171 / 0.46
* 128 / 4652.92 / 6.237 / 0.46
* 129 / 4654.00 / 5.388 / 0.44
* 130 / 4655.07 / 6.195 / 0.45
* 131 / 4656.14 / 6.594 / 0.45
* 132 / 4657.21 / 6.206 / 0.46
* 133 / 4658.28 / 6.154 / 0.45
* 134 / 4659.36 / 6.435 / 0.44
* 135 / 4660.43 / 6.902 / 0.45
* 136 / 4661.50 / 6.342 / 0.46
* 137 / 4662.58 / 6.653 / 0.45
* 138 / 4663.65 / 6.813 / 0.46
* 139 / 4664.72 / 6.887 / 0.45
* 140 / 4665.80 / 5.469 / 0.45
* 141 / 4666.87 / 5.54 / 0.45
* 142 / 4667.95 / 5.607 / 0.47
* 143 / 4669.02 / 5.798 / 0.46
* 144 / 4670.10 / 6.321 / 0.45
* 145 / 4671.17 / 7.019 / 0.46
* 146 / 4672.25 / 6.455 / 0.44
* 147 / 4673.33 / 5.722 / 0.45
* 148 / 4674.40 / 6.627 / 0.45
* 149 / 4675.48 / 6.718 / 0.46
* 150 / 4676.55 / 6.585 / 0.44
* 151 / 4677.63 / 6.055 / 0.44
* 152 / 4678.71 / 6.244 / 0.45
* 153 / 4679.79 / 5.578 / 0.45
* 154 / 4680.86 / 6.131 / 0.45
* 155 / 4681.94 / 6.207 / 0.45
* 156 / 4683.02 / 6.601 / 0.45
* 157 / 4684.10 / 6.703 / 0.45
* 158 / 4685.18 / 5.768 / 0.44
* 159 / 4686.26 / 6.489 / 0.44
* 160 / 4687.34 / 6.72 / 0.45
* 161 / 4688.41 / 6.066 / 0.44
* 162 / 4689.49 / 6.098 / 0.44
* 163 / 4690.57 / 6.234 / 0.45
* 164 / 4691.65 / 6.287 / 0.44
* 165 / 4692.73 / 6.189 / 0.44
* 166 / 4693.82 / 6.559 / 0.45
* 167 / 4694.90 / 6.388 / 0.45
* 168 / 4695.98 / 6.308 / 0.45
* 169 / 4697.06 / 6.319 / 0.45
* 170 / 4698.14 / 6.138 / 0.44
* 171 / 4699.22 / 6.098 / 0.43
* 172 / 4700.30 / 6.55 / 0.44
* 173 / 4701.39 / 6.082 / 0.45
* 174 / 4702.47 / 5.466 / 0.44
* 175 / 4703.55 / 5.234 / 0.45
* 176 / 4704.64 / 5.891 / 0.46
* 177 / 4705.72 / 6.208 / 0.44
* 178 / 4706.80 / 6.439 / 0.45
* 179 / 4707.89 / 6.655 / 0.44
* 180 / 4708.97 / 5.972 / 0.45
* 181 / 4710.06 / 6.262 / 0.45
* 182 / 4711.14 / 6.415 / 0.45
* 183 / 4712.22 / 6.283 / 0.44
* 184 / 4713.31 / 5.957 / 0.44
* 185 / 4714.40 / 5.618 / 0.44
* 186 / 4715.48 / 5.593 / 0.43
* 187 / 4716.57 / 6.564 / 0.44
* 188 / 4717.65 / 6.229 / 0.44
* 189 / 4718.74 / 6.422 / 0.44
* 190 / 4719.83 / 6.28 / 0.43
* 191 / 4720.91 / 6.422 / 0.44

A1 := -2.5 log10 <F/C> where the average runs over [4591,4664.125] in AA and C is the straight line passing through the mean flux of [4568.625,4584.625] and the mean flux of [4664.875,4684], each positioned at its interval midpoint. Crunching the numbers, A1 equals -0.03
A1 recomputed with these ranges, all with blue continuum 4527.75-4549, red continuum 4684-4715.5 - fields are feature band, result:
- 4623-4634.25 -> -0.10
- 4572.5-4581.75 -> -0.05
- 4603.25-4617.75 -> -0.06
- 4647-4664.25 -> -0.03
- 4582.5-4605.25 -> -0.04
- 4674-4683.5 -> -0.03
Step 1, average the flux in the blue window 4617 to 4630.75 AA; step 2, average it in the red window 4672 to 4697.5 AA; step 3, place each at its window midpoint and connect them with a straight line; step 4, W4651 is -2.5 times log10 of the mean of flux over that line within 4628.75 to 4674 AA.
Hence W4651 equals 0.04 mag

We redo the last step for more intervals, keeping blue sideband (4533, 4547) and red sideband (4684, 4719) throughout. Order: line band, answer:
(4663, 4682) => -0.01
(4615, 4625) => -0.09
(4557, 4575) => -0.03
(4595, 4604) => -0.03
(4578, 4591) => -0.02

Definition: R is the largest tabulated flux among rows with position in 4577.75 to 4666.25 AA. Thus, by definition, 7.319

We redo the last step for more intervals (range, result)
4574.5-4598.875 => 7.077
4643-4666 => 7.019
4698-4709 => 6.655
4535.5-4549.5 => 7.091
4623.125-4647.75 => 7.228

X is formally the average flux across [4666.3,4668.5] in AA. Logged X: 5.58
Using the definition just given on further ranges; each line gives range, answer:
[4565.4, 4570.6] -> 6.27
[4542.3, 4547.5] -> 6.33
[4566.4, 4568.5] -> 6.43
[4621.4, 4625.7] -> 7.03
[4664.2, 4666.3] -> 6.17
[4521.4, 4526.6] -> 6.14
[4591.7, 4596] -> 6.33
